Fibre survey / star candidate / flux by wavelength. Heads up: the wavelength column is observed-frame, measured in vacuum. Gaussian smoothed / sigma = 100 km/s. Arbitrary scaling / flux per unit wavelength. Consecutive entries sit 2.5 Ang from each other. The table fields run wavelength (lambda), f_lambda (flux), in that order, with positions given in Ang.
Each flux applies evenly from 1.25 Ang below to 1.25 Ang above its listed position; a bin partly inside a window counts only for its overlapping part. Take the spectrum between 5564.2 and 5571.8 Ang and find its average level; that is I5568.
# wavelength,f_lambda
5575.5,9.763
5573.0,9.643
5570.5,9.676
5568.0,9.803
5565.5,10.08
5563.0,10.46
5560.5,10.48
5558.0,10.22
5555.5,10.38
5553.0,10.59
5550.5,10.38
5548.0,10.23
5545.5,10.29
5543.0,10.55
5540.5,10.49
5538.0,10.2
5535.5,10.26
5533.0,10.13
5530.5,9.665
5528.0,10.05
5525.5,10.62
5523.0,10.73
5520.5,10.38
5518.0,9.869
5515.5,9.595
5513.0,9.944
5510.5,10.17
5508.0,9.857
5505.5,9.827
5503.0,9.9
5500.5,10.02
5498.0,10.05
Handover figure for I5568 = 9.86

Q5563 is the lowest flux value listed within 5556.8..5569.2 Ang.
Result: 9.803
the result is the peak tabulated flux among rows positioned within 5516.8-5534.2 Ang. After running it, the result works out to 10.73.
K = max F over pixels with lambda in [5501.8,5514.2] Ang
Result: 10.17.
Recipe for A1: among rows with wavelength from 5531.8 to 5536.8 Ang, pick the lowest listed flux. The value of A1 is 10.13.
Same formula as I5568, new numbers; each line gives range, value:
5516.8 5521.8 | 10.1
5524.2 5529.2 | 10.3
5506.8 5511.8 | 10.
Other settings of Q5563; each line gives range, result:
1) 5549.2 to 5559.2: 10.22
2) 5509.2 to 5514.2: 9.944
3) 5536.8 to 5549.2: 10.2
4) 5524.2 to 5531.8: 9.665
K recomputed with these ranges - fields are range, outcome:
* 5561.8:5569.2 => 10.46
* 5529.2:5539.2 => 10.26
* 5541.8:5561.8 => 10.59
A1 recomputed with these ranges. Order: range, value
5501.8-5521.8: 9.595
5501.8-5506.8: 9.827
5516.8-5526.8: 9.869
